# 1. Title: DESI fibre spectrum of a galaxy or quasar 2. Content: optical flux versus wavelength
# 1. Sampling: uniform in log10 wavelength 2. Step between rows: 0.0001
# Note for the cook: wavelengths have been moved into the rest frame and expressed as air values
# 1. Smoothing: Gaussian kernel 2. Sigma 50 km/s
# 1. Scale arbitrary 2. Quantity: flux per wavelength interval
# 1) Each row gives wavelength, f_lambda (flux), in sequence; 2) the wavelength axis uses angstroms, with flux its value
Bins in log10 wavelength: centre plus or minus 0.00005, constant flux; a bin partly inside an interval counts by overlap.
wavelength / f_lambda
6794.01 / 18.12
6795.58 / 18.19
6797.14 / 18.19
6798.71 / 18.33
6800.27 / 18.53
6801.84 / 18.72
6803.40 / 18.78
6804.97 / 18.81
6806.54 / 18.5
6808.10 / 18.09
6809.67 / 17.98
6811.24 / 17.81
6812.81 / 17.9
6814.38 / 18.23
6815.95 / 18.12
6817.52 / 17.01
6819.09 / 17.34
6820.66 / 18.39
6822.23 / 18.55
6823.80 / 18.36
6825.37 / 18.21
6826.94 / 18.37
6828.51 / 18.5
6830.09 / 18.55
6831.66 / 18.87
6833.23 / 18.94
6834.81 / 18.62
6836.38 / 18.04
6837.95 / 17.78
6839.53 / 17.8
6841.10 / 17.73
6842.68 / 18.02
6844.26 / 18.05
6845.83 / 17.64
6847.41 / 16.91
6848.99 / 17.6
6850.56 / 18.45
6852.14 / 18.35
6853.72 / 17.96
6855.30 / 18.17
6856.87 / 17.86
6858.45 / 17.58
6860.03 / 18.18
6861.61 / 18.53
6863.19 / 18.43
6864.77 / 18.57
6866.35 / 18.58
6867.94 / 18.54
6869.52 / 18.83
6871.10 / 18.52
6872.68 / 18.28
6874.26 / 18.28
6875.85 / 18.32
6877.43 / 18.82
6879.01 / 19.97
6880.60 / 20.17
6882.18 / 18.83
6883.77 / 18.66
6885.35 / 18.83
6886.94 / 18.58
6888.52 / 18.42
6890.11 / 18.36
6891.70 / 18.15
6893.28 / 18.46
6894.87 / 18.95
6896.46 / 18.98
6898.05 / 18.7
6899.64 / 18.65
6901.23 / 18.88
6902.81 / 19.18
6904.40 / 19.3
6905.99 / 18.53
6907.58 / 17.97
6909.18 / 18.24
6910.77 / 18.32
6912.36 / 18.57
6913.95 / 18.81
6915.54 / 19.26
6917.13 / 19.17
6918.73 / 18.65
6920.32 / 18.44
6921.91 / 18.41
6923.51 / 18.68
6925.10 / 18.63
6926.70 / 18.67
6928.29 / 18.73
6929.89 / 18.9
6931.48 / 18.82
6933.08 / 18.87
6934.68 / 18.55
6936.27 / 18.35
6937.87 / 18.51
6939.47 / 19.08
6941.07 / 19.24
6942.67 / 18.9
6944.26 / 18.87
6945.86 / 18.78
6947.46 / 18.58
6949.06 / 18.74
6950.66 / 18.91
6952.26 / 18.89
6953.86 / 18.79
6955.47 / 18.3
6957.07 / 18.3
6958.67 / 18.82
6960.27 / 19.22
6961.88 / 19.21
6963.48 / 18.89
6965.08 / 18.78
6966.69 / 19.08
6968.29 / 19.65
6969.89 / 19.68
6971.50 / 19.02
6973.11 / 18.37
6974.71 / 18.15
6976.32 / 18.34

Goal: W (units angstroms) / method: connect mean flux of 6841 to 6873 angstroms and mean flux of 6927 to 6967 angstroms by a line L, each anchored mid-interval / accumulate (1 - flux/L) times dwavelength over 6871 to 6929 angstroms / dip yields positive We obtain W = -0.8 angstroms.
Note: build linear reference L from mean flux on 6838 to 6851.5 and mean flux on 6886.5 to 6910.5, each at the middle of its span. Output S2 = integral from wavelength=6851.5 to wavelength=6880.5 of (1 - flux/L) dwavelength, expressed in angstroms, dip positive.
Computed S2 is -0.6 angstroms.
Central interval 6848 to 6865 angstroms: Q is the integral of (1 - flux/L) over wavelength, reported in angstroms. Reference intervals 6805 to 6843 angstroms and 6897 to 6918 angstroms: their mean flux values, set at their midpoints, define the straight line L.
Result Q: 0.2 angstroms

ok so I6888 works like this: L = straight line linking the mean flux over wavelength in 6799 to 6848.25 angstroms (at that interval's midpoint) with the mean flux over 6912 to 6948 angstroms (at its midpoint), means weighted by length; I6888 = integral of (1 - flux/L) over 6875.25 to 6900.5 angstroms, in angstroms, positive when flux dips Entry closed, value -0.4 angstroms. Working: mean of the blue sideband 18.2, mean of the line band 18.8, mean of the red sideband 18.8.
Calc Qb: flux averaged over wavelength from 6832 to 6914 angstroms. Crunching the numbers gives 18.4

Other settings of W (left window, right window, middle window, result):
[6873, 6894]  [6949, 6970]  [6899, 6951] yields 0.3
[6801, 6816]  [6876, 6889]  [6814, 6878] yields 1.6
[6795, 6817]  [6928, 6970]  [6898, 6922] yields 0.0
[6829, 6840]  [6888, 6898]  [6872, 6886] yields -0.3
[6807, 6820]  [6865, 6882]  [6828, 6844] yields -0.1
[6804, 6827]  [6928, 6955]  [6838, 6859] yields 0.5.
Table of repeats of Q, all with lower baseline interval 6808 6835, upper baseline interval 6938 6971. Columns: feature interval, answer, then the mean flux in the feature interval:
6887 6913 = 0.04 angstroms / 18.6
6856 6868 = 0.10 angstroms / 18.3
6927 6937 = 0.05 angstroms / 18.7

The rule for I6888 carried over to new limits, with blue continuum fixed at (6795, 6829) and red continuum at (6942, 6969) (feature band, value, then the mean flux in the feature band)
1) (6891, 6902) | -0.05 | 18.7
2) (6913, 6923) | -0.05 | 18.8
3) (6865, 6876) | 0.00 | 18.5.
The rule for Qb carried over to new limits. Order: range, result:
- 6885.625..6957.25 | 18.7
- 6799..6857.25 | 18.2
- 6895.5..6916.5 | 18.7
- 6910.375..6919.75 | 18.8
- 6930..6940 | 18.7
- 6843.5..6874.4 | 18.2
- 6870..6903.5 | 18.8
